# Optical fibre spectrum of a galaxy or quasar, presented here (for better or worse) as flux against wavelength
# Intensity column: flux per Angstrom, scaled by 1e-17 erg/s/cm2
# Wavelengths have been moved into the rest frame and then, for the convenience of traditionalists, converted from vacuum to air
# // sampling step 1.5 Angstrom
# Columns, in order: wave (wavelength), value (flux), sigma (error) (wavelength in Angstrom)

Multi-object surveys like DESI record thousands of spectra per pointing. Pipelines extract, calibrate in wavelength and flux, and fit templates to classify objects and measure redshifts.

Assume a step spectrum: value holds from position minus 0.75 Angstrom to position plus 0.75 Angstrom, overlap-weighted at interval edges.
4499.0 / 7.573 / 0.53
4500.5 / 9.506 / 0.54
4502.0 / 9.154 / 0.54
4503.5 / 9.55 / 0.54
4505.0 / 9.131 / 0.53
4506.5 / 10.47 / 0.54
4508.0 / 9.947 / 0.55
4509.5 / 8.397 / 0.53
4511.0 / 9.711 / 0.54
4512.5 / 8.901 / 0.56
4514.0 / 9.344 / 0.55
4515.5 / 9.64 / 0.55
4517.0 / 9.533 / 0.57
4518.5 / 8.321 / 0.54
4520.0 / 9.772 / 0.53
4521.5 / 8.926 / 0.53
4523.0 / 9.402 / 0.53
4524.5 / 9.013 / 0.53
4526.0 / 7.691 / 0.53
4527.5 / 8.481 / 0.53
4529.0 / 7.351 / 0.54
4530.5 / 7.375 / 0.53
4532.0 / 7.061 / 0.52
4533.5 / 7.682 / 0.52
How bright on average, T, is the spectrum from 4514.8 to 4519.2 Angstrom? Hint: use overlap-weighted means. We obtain 9.17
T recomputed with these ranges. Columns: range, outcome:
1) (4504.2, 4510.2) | 9.5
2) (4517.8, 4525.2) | 9.09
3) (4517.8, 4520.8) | 9.06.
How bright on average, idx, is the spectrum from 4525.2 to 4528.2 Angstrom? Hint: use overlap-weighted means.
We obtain 8.09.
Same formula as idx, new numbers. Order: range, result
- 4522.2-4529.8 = 8.38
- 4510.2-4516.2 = 9.39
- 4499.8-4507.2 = 9.56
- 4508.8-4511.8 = 9.06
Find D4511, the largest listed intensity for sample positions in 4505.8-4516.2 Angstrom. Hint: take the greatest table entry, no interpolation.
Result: 10.47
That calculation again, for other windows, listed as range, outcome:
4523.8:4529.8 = 9.013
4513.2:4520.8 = 9.772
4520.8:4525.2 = 9.402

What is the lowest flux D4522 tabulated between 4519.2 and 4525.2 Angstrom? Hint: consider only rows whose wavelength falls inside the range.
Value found 8.926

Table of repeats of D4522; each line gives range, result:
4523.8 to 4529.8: 7.351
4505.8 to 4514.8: 8.397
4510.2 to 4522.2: 8.321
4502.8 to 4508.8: 9.131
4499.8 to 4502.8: 9.154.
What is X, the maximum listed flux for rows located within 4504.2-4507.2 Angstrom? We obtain 10.47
